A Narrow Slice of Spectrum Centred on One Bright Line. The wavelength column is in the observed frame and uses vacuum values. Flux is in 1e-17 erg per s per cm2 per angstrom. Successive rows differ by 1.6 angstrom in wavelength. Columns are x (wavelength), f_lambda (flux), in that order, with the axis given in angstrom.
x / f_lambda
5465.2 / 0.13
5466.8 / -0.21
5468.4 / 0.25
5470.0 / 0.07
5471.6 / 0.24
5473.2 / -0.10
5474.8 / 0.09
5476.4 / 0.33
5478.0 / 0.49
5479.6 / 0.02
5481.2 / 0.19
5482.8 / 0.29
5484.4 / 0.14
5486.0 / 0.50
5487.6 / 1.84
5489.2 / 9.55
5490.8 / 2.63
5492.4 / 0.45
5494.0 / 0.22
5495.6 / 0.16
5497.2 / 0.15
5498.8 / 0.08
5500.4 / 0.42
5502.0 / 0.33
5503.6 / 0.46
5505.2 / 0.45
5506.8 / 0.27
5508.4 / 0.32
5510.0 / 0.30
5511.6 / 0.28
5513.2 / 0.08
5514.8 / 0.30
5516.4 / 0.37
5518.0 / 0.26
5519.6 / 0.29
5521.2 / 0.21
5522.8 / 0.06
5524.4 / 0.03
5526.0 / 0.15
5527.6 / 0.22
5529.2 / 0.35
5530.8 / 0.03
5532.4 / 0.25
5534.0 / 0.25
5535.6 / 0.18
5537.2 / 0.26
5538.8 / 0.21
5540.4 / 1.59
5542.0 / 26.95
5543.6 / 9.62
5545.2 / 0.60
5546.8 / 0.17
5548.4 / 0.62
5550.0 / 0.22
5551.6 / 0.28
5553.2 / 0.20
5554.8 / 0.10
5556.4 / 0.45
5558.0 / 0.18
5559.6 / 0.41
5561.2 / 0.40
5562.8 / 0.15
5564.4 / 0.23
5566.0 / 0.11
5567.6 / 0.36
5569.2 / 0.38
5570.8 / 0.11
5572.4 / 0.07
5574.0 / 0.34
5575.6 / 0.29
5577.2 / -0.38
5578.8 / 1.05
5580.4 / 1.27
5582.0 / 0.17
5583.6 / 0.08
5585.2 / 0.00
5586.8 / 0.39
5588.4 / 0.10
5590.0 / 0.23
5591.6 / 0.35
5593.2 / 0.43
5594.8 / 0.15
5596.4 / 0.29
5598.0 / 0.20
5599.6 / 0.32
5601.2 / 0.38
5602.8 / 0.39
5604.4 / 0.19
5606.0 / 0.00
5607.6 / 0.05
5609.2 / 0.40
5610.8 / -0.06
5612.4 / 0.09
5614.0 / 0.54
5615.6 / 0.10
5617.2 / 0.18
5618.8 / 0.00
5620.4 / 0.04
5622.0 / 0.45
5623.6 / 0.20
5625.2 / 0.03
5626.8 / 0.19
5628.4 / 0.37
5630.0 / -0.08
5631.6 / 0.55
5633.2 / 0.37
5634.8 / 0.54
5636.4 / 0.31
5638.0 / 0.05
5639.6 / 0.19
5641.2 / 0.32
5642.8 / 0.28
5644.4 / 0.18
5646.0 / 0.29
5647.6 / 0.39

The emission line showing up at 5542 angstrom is [O III] 5007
